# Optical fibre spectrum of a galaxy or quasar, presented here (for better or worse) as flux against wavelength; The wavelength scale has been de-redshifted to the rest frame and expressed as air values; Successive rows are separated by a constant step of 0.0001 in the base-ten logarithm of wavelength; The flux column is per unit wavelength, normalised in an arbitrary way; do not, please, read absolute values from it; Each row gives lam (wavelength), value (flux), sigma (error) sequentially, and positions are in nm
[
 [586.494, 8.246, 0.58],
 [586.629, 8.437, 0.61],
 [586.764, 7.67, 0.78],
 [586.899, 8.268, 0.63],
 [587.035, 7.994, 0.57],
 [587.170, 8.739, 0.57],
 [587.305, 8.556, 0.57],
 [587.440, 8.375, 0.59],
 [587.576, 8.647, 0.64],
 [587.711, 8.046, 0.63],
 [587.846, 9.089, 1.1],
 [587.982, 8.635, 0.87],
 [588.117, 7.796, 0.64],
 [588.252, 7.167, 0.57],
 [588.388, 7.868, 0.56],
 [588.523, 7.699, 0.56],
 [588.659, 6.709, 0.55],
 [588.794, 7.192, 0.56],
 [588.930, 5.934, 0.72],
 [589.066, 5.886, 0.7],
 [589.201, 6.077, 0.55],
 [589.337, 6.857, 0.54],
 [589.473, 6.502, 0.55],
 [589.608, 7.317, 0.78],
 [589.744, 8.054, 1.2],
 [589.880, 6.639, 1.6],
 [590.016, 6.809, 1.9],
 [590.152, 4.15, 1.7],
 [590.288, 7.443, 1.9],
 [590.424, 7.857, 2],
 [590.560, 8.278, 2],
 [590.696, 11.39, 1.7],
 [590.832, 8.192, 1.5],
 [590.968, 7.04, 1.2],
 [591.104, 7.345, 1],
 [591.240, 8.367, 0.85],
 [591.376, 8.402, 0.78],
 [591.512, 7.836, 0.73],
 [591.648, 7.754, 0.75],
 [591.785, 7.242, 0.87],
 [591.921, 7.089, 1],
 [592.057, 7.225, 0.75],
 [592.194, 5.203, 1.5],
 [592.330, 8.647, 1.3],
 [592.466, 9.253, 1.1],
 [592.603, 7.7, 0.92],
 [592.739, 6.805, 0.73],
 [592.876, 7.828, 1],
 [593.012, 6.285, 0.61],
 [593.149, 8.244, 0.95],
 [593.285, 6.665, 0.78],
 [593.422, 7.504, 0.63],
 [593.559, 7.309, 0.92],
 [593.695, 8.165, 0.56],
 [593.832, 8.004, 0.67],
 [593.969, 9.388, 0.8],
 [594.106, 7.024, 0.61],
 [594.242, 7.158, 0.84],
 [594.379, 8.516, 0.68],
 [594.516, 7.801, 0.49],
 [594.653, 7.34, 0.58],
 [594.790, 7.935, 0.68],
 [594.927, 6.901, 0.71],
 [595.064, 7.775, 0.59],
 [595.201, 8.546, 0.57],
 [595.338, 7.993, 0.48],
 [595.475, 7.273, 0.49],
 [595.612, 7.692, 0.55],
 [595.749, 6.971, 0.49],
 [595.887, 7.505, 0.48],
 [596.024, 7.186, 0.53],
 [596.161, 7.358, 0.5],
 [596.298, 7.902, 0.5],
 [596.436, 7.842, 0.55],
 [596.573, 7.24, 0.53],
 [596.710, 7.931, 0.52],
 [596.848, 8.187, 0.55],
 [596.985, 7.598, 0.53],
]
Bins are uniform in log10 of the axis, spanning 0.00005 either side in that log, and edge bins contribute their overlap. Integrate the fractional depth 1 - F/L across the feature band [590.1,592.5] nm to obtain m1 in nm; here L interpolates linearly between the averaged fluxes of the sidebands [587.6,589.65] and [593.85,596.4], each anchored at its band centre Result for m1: -0.083 nm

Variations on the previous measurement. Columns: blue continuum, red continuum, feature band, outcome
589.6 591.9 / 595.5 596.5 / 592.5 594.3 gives 0.00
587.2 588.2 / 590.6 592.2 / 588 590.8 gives 0.33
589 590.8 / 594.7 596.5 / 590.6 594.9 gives -0.21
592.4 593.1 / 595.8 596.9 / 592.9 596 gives -0.01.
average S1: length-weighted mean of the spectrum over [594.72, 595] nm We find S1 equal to 7.42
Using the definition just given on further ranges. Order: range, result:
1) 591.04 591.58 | 8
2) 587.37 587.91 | 8.54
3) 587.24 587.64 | 8.51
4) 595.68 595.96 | 7.23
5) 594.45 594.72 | 7.57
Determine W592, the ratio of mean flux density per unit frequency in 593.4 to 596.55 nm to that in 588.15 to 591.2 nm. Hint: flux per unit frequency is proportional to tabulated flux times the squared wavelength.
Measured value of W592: 1.1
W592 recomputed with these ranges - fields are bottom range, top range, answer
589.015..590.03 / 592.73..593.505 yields 1.08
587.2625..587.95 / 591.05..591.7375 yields 0.94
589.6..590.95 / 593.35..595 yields 1.03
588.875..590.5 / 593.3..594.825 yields 1.19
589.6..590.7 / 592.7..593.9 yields 1.03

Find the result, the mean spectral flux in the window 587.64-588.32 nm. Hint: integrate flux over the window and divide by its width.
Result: 8.16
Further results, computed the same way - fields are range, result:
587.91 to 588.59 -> 7.84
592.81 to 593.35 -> 7.27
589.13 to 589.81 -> 6.96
